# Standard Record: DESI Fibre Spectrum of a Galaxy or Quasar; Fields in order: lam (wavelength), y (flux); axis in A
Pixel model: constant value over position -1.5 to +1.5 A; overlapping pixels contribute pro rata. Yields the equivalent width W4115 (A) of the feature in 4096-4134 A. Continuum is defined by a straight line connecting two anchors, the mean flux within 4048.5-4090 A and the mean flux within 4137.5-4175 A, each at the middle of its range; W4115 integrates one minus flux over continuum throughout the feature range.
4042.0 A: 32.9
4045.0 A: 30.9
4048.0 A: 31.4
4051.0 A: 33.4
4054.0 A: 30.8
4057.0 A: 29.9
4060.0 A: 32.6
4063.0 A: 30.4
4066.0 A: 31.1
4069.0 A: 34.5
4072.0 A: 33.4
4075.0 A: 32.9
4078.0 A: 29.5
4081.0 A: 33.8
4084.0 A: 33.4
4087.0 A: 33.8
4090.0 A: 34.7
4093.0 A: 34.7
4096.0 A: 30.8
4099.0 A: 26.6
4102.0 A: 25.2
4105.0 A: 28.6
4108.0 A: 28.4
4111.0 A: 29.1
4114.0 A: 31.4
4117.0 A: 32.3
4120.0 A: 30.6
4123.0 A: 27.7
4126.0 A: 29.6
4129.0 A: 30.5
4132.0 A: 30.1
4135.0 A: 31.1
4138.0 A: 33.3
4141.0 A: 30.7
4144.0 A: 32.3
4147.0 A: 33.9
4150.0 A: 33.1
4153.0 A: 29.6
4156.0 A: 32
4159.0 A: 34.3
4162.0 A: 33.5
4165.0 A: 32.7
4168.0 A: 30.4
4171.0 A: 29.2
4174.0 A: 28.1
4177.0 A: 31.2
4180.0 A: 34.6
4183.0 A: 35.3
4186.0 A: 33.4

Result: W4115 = 3.3 A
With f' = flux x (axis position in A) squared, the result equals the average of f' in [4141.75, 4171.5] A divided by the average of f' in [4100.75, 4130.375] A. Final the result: 1.1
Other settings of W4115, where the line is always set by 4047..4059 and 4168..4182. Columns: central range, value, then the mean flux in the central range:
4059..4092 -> -1.52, 32.8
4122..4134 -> 0.57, 29.6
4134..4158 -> -0.81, 32.1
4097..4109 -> 1.50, 27.3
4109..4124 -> 0.44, 30.2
